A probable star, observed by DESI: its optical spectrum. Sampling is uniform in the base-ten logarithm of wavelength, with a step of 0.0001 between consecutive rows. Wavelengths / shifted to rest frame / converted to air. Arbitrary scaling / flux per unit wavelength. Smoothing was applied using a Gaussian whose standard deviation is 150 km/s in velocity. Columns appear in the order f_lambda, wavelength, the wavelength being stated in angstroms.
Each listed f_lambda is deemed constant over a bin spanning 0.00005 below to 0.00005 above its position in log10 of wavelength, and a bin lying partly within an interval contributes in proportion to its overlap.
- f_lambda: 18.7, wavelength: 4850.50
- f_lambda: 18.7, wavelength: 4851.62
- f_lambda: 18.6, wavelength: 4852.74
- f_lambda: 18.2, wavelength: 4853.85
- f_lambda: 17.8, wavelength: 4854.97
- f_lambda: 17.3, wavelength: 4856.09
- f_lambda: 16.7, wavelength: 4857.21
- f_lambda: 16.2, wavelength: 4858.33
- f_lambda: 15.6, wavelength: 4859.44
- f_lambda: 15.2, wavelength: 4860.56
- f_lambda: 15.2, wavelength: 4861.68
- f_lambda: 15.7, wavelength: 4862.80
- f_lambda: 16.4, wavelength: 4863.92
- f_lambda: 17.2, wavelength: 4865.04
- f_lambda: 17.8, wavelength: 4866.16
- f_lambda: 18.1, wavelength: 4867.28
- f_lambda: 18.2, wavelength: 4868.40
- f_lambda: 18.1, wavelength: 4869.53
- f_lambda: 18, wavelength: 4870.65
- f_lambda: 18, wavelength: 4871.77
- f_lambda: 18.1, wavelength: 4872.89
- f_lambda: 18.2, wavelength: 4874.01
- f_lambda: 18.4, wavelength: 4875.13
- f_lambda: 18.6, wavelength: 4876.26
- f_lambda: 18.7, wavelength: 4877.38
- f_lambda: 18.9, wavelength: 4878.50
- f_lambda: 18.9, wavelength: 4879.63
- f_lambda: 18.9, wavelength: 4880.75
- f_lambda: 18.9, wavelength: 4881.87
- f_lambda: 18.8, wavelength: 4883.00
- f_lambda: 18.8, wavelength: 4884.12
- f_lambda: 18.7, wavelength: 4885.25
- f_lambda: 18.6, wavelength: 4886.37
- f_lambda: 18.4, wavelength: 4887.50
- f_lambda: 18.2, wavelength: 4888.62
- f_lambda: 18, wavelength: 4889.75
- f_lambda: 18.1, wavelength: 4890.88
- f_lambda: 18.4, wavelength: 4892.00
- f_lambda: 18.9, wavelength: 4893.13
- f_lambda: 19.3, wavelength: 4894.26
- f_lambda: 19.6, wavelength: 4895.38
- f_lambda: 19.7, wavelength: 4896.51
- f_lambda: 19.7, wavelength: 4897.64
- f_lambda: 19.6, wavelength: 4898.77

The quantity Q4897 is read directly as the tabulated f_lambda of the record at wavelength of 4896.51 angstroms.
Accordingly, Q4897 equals 19.7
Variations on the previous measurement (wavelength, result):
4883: 18.8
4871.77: 18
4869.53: 18.1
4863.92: 16.4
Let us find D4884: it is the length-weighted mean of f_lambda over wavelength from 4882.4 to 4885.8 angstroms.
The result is 18.7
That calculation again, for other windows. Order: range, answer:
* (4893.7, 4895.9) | 19.5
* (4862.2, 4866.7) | 16.8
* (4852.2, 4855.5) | 18.2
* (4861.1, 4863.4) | 15.5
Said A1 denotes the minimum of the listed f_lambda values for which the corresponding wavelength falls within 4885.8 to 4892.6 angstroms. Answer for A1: 18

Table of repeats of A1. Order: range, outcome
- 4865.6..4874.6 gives 17.8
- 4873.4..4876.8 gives 18.2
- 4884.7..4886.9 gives 18.6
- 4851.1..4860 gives 15.6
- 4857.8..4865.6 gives 15.2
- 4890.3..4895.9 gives 18.1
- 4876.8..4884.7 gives 18.7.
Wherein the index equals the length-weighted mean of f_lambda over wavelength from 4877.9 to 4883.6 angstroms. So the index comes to 18.9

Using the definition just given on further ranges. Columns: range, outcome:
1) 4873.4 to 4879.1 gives 18.5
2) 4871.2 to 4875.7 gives 18.2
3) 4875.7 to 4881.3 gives 18.8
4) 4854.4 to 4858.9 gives 17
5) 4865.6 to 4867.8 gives 18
